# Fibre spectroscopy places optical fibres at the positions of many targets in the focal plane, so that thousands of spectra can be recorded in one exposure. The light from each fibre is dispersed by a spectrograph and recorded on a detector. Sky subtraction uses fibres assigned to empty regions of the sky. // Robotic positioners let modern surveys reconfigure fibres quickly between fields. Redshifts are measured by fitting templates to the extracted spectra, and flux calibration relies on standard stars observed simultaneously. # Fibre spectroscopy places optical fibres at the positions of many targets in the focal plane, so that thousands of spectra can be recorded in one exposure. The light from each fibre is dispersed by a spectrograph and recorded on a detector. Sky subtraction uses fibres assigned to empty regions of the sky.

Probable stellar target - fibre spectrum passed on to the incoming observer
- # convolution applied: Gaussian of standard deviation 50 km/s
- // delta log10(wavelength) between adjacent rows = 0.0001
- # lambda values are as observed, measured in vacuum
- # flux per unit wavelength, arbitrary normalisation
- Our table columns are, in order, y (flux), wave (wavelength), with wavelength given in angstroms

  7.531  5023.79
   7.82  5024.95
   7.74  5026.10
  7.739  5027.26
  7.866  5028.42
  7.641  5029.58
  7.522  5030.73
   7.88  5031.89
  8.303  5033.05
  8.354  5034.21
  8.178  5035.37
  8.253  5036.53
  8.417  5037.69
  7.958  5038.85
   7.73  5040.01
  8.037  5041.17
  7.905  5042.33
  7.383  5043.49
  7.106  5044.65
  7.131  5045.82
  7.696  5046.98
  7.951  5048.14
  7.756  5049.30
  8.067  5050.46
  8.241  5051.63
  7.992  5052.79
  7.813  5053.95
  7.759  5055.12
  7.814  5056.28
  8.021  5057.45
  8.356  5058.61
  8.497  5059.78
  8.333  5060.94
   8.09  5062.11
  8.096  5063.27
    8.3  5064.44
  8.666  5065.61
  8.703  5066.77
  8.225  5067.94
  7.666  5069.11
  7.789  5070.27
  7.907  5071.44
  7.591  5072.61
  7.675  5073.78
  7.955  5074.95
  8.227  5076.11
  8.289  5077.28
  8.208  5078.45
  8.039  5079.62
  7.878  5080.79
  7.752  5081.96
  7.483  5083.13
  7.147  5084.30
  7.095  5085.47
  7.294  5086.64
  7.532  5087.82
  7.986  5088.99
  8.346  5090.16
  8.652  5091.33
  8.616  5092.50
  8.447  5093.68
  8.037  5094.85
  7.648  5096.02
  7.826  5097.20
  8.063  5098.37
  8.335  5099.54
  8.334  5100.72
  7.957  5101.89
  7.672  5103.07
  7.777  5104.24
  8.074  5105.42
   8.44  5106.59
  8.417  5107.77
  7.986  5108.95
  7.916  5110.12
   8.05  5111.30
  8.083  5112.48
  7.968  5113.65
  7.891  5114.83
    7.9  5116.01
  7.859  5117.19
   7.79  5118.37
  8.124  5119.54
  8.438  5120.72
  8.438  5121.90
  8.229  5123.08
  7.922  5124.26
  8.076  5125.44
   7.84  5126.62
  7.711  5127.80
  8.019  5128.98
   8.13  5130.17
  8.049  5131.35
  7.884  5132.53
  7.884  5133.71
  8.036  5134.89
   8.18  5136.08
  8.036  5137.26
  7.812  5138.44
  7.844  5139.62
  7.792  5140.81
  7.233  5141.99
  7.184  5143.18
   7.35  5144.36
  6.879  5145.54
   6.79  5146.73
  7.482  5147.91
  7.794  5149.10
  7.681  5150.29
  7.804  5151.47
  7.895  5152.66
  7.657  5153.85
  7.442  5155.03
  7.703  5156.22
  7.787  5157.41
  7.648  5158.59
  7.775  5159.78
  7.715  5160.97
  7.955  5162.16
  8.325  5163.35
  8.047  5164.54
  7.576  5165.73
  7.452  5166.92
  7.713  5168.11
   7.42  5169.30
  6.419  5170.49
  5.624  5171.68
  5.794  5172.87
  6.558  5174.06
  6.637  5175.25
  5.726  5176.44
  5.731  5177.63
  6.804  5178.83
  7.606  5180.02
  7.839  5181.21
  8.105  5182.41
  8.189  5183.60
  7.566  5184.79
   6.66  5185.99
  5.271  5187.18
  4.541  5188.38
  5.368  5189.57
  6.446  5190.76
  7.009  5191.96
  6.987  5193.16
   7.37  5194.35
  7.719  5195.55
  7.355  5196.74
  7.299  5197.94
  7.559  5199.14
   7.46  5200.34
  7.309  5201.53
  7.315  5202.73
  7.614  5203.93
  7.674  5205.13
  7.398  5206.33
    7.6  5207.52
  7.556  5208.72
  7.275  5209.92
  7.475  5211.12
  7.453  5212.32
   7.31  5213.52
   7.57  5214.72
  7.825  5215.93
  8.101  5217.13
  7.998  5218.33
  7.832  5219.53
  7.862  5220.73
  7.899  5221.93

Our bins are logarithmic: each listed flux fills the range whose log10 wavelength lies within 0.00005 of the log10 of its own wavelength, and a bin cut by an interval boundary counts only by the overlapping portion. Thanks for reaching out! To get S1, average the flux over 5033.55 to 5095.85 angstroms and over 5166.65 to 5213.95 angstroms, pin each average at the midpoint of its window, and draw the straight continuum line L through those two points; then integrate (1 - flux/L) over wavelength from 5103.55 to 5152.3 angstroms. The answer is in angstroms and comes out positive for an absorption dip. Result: -2.5 angstroms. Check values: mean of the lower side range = 7.97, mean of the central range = 7.87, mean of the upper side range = 7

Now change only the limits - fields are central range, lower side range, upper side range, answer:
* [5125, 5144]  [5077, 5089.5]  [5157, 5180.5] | -1.32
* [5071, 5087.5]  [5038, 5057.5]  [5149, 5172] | -0.03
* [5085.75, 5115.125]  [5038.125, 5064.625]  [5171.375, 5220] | -1.59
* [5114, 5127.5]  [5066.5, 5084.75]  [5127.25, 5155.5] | -0.49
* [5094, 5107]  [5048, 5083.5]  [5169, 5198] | -0.63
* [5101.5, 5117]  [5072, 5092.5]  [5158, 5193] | -0.85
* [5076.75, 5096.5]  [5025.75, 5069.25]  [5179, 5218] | -0.30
